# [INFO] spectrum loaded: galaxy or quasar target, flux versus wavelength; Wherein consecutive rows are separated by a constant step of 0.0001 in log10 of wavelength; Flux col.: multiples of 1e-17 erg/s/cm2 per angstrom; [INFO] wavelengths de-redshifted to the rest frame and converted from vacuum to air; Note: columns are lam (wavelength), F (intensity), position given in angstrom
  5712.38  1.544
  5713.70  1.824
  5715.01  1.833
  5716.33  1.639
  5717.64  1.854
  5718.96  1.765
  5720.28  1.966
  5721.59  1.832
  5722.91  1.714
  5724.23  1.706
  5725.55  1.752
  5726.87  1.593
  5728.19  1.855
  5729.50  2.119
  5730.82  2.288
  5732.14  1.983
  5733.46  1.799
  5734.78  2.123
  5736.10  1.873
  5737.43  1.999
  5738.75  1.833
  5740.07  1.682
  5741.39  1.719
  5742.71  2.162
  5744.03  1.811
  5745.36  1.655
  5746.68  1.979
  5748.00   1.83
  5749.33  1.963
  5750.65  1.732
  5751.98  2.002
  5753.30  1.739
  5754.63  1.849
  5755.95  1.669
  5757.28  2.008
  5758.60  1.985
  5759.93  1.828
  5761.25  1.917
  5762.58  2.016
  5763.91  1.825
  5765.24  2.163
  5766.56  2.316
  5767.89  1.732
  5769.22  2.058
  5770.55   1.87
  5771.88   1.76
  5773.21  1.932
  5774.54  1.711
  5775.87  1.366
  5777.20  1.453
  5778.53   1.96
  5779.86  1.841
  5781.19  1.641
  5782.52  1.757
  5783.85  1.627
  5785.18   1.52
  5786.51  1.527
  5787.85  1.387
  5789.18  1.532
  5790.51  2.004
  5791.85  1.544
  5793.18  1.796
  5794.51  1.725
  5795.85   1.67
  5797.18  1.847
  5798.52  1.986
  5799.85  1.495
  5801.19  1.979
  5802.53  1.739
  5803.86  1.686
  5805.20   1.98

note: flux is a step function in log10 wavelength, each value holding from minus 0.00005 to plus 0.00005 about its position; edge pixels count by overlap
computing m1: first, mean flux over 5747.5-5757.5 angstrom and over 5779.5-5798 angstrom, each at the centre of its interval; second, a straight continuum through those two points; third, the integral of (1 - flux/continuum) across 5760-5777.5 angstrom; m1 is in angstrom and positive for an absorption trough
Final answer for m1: -0.9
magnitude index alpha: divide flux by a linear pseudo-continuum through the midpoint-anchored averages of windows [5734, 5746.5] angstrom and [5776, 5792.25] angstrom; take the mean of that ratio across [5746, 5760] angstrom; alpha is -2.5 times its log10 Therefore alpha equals -0.04 mag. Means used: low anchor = 1.88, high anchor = 1.64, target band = 1.87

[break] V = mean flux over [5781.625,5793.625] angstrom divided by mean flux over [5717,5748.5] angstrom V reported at 0.87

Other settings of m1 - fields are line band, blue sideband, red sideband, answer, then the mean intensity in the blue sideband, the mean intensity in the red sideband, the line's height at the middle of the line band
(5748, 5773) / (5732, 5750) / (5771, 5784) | -1.69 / 1.88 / 1.71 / 1.79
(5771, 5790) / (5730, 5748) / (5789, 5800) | 1.54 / 1.91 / 1.75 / 1.79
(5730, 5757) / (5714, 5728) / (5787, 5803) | -2.03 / 1.77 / 1.72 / 1.76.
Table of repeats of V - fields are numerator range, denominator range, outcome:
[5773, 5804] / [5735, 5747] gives 0.91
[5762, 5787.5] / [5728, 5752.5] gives 0.93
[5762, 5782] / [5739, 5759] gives 0.99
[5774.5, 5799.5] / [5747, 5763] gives 0.89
